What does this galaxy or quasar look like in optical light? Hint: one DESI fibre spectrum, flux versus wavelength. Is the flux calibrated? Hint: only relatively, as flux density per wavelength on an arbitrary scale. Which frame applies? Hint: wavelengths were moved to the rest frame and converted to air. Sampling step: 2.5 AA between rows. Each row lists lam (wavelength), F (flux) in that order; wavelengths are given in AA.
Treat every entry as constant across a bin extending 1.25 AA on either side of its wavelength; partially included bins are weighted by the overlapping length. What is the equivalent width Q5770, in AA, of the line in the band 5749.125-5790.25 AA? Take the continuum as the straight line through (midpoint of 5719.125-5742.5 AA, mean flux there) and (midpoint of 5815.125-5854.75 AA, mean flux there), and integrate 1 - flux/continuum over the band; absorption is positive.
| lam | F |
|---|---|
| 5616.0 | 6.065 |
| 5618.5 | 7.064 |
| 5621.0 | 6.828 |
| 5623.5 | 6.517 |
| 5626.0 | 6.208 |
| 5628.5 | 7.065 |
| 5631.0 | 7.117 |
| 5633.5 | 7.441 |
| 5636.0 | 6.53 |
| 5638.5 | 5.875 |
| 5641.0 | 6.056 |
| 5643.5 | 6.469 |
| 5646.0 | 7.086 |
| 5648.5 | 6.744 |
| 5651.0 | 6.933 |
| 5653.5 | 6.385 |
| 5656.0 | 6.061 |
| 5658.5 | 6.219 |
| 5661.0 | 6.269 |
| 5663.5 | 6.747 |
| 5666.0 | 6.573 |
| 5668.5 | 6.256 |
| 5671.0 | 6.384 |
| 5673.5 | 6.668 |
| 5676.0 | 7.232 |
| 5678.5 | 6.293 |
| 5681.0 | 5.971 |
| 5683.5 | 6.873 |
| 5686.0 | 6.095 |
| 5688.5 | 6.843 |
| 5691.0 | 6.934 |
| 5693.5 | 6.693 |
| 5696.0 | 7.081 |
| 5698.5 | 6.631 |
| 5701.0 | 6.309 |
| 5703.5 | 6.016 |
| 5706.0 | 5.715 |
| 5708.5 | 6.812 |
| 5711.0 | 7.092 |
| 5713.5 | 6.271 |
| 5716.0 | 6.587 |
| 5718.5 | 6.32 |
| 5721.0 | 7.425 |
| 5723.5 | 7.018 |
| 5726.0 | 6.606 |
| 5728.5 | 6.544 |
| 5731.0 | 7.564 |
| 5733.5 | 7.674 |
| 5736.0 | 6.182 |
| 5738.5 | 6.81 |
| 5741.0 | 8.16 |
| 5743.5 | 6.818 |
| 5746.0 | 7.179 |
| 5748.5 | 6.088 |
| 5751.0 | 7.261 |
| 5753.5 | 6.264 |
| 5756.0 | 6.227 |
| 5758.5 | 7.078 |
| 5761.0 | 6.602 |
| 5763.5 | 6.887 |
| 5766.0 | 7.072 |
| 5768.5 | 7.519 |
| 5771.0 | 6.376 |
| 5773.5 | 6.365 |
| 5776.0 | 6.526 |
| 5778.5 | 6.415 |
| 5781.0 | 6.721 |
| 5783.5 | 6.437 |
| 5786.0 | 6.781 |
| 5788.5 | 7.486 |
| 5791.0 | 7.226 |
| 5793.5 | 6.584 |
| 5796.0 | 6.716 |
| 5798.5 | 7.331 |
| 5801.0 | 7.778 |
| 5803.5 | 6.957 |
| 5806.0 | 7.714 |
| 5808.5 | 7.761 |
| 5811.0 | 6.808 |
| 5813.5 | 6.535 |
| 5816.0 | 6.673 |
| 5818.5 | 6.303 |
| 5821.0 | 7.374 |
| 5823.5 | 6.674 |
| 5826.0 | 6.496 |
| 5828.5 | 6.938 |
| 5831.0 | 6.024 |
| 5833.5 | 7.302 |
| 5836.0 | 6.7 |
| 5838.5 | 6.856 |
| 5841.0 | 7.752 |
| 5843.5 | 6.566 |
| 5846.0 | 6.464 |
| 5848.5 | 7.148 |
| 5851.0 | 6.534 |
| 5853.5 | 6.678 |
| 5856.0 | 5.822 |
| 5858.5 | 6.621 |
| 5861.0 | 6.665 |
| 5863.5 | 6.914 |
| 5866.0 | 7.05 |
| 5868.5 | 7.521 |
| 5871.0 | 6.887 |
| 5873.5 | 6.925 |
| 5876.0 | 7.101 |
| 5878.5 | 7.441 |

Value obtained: 1.3 AA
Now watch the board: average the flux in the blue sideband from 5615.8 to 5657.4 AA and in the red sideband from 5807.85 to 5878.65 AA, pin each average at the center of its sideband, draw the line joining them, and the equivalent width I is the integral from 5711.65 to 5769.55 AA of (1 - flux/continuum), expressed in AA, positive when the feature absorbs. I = -1.27 AA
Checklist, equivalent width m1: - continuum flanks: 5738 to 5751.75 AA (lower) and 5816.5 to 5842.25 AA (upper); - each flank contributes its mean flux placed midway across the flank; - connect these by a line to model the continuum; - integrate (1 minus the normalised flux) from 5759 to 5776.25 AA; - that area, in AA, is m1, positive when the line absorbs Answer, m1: 0.5 AA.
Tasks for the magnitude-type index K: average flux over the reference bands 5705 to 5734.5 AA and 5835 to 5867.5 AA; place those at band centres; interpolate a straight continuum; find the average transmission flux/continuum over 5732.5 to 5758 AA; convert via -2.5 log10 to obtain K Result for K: -0.01 mag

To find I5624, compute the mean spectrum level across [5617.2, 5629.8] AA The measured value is 6.74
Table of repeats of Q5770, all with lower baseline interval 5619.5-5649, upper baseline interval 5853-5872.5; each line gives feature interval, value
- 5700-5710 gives 0.7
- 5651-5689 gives 1.2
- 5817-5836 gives 0.1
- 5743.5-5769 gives -0.3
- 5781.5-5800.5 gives -0.6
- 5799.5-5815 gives -1.2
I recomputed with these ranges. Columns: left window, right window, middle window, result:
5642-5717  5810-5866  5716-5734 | -1.01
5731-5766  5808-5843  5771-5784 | 0.74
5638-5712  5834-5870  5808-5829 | -0.14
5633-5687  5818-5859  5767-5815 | -2.02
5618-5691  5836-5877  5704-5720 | 0.47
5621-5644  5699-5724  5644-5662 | 0.16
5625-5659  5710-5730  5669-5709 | 0.94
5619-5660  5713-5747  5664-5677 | 0.20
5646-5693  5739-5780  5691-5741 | -0.50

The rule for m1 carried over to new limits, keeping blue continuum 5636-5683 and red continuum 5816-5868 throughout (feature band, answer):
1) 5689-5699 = -0.5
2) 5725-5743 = -1.3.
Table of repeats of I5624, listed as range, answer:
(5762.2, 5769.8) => 7.15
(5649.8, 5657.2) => 6.46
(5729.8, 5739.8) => 7.06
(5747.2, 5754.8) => 6.54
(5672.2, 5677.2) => 6.94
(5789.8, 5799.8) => 6.97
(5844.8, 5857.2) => 6.53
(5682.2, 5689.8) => 6.6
